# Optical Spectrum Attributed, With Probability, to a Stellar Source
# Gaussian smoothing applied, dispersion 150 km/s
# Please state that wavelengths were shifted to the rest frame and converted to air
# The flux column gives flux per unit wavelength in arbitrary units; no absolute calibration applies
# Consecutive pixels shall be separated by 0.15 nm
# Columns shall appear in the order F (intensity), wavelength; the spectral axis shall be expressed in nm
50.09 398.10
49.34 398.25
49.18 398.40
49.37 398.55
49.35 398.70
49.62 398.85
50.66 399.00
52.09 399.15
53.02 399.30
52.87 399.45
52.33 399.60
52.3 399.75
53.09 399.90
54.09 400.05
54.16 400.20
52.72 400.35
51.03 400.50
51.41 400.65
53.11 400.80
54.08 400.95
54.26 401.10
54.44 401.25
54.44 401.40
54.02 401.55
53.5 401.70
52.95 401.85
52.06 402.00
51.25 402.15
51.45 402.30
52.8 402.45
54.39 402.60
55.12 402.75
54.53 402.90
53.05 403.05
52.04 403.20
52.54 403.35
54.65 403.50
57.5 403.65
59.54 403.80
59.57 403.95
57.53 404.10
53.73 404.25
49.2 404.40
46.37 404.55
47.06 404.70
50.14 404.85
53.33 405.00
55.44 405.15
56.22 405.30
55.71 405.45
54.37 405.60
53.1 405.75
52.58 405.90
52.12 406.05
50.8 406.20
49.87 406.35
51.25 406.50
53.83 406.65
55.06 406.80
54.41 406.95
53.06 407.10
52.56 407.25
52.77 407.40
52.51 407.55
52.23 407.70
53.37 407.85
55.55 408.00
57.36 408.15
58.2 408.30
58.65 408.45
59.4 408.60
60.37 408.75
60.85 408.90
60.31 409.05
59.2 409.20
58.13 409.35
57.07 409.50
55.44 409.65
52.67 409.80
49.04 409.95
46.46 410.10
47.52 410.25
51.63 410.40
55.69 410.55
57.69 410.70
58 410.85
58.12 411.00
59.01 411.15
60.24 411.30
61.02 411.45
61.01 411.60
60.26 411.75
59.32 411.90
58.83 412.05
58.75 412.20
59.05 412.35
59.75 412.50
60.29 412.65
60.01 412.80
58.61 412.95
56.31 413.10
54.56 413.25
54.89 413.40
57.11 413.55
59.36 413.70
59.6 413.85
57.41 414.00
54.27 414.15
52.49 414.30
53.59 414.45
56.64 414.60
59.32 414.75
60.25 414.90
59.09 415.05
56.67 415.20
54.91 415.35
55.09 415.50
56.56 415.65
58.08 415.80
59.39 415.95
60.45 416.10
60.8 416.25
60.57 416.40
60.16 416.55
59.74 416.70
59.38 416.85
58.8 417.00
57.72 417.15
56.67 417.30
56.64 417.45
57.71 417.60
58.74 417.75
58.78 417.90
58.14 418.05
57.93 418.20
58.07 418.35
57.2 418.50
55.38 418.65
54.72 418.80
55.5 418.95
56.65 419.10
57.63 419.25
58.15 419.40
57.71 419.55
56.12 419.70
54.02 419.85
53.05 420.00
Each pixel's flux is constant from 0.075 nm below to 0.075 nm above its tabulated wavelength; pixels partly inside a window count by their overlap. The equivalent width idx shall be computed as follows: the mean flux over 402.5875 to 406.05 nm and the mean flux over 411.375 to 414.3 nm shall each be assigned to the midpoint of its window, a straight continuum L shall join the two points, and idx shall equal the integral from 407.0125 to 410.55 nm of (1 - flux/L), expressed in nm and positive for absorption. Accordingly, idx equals 0.072 nm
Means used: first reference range 53.8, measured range 55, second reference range 58.3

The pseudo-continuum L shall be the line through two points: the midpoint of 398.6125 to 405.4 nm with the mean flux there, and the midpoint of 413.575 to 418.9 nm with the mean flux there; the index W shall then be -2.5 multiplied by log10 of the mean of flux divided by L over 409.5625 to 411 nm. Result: 0.055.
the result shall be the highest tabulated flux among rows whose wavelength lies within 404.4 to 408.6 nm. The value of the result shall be 59.4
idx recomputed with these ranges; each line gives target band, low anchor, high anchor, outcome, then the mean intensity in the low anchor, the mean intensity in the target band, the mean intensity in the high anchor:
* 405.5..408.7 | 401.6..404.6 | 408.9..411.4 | 0.05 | 53.8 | 54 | 55.6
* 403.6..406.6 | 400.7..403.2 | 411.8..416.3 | 0.07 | 53.4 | 53.2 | 57.7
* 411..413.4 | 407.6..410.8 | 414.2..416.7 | -0.10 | 55.6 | 59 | 57.8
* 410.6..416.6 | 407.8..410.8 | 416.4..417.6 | -0.09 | 55.8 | 58.2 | 58.5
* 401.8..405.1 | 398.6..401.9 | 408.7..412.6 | 0.05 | 52.7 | 53.2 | 57.1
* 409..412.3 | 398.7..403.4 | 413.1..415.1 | -0.05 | 52.8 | 56.6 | 56.8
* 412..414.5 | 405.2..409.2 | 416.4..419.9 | -0.04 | 55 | 57.4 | 57.6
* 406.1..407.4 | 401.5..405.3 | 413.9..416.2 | 0.04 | 53.4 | 52.6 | 57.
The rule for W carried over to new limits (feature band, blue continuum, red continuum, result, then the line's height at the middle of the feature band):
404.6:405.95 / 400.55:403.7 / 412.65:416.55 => 0.03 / 54.5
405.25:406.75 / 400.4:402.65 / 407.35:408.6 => 0.03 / 54.7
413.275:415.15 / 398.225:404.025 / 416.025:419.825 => 0.00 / 56.8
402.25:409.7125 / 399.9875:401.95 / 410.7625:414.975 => 0.02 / 55.4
